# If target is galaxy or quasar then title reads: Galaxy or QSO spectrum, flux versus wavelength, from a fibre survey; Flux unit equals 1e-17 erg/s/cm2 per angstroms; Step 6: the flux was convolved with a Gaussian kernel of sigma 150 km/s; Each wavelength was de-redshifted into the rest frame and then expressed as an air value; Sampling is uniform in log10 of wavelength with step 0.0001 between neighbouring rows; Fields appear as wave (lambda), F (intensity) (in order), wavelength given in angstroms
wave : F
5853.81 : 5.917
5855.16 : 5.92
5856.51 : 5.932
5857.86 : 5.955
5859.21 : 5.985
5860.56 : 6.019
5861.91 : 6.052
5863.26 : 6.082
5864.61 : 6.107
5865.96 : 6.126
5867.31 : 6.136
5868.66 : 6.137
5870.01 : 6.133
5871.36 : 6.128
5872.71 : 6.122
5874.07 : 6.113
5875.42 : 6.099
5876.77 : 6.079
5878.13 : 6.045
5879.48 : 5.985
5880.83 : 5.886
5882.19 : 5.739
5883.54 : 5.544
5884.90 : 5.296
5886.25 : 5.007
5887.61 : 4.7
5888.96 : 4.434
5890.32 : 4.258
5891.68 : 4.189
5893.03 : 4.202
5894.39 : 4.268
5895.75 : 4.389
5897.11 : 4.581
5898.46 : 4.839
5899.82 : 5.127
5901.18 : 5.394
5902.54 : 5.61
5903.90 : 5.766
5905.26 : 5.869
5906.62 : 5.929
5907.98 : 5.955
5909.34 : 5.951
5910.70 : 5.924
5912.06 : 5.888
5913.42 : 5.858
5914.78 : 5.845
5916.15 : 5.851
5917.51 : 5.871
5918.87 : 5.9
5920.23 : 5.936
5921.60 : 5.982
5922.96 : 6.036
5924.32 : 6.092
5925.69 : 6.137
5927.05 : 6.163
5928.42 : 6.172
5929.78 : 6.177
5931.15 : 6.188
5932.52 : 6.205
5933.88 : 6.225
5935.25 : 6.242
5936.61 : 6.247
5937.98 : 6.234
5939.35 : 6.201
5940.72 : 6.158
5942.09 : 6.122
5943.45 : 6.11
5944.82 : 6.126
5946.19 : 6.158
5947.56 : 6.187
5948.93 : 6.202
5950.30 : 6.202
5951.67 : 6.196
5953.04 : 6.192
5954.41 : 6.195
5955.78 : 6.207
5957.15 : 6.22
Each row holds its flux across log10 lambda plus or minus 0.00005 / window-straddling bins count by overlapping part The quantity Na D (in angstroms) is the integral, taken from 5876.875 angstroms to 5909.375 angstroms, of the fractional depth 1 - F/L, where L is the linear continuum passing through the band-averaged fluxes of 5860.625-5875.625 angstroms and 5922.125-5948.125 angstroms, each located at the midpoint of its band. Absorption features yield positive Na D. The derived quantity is 4.9 angstroms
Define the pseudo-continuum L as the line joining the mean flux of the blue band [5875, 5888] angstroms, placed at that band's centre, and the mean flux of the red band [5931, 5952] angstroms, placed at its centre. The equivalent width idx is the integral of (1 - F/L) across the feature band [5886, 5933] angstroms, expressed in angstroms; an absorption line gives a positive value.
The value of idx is 3.20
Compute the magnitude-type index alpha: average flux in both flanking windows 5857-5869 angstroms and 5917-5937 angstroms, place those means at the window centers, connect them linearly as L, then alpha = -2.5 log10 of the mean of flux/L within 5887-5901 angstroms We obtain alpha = 0.32 mag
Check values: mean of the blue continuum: 6.06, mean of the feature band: 4.53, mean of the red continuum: 6.11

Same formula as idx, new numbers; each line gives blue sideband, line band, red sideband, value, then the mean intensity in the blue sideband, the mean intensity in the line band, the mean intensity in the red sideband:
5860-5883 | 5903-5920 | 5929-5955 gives 0.7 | 6.06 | 5.88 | 6.19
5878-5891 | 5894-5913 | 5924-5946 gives 0.7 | 5.26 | 5.42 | 6.17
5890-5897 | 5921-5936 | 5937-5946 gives -1.3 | 4.28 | 6.15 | 6.16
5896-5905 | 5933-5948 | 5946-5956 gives -0.5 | 5.21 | 6.19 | 6.19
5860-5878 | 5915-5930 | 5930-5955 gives 0.4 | 6.1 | 6.02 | 6.19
